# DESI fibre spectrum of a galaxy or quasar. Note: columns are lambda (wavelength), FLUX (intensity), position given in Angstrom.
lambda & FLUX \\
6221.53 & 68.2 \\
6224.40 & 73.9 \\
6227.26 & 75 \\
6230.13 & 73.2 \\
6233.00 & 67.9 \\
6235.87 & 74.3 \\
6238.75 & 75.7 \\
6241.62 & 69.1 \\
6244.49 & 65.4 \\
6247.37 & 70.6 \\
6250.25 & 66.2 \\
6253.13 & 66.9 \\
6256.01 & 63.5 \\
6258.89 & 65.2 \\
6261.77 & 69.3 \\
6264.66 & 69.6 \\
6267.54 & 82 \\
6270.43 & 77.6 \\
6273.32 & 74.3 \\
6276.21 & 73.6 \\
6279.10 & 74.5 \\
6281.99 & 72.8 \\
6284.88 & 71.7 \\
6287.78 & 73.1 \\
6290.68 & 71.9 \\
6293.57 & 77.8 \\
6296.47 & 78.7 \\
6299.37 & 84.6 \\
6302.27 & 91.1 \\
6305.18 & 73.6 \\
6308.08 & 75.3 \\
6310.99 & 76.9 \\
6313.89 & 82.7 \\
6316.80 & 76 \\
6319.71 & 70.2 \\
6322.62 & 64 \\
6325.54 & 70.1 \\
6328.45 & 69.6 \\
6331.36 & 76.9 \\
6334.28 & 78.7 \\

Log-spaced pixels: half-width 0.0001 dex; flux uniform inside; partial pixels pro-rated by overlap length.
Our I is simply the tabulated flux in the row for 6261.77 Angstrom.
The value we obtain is 69.3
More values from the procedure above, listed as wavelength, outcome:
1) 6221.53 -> 68.2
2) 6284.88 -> 71.7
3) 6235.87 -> 74.3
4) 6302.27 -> 91.1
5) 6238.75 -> 75.7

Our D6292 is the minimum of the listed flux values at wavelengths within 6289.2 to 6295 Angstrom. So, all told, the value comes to 71.9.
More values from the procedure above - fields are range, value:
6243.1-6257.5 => 63.5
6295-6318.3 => 73.6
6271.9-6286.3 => 71.7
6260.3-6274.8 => 69.3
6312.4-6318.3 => 76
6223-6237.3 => 67.9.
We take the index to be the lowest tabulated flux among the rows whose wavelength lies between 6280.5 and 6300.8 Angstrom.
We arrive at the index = 71.7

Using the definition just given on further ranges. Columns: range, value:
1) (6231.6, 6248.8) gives 65.4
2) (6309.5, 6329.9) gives 64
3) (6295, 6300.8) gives 78.7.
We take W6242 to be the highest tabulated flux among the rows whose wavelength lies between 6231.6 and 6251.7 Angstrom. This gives 75.7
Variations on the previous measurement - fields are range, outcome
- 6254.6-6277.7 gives 82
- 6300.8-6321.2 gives 91.1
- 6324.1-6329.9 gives 70.1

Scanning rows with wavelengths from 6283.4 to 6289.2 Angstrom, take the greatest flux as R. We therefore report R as 73.1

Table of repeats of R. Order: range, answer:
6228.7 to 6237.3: 74.3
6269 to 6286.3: 77.6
